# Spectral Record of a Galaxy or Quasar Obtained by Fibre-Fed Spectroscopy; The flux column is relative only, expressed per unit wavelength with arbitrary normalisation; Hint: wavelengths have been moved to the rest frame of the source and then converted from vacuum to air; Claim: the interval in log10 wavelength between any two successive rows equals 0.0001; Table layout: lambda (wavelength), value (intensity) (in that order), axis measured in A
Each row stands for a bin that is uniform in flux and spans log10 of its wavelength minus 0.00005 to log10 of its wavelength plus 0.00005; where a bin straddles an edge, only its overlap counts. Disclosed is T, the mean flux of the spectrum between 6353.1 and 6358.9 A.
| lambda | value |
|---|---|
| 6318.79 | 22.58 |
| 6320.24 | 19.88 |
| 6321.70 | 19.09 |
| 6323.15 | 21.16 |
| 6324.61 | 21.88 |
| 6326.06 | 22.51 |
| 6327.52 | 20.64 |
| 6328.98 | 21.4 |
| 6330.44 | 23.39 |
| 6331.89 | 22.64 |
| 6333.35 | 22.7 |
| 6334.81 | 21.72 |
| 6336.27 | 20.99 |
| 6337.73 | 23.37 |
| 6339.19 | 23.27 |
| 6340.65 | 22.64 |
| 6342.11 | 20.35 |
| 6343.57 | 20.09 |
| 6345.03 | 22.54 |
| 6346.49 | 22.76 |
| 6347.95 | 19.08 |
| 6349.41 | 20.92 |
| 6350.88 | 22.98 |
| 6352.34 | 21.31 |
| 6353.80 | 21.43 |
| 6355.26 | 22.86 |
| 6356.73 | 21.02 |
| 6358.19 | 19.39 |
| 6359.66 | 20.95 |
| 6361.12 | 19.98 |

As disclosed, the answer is 21.2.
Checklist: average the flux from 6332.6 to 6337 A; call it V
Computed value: 21.8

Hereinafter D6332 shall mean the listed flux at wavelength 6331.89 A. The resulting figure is 22.64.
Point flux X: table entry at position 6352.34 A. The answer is 21.31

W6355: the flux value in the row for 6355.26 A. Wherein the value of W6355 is 22.86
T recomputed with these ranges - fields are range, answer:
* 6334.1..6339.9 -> 22.3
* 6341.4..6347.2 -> 21.4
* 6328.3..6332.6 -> 22.5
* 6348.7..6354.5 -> 21.7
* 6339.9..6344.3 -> 21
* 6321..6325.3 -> 20.7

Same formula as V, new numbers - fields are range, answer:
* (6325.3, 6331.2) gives 22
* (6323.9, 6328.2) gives 21.7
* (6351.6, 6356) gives 21.9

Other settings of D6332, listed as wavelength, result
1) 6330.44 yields 23.39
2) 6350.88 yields 22.98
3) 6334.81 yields 21.72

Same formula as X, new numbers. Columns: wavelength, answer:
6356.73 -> 21.02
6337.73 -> 23.37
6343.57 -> 20.09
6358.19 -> 19.39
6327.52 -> 20.64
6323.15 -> 21.16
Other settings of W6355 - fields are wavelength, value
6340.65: 22.64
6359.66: 20.95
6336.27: 20.99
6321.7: 19.09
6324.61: 21.88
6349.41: 20.92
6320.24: 19.88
